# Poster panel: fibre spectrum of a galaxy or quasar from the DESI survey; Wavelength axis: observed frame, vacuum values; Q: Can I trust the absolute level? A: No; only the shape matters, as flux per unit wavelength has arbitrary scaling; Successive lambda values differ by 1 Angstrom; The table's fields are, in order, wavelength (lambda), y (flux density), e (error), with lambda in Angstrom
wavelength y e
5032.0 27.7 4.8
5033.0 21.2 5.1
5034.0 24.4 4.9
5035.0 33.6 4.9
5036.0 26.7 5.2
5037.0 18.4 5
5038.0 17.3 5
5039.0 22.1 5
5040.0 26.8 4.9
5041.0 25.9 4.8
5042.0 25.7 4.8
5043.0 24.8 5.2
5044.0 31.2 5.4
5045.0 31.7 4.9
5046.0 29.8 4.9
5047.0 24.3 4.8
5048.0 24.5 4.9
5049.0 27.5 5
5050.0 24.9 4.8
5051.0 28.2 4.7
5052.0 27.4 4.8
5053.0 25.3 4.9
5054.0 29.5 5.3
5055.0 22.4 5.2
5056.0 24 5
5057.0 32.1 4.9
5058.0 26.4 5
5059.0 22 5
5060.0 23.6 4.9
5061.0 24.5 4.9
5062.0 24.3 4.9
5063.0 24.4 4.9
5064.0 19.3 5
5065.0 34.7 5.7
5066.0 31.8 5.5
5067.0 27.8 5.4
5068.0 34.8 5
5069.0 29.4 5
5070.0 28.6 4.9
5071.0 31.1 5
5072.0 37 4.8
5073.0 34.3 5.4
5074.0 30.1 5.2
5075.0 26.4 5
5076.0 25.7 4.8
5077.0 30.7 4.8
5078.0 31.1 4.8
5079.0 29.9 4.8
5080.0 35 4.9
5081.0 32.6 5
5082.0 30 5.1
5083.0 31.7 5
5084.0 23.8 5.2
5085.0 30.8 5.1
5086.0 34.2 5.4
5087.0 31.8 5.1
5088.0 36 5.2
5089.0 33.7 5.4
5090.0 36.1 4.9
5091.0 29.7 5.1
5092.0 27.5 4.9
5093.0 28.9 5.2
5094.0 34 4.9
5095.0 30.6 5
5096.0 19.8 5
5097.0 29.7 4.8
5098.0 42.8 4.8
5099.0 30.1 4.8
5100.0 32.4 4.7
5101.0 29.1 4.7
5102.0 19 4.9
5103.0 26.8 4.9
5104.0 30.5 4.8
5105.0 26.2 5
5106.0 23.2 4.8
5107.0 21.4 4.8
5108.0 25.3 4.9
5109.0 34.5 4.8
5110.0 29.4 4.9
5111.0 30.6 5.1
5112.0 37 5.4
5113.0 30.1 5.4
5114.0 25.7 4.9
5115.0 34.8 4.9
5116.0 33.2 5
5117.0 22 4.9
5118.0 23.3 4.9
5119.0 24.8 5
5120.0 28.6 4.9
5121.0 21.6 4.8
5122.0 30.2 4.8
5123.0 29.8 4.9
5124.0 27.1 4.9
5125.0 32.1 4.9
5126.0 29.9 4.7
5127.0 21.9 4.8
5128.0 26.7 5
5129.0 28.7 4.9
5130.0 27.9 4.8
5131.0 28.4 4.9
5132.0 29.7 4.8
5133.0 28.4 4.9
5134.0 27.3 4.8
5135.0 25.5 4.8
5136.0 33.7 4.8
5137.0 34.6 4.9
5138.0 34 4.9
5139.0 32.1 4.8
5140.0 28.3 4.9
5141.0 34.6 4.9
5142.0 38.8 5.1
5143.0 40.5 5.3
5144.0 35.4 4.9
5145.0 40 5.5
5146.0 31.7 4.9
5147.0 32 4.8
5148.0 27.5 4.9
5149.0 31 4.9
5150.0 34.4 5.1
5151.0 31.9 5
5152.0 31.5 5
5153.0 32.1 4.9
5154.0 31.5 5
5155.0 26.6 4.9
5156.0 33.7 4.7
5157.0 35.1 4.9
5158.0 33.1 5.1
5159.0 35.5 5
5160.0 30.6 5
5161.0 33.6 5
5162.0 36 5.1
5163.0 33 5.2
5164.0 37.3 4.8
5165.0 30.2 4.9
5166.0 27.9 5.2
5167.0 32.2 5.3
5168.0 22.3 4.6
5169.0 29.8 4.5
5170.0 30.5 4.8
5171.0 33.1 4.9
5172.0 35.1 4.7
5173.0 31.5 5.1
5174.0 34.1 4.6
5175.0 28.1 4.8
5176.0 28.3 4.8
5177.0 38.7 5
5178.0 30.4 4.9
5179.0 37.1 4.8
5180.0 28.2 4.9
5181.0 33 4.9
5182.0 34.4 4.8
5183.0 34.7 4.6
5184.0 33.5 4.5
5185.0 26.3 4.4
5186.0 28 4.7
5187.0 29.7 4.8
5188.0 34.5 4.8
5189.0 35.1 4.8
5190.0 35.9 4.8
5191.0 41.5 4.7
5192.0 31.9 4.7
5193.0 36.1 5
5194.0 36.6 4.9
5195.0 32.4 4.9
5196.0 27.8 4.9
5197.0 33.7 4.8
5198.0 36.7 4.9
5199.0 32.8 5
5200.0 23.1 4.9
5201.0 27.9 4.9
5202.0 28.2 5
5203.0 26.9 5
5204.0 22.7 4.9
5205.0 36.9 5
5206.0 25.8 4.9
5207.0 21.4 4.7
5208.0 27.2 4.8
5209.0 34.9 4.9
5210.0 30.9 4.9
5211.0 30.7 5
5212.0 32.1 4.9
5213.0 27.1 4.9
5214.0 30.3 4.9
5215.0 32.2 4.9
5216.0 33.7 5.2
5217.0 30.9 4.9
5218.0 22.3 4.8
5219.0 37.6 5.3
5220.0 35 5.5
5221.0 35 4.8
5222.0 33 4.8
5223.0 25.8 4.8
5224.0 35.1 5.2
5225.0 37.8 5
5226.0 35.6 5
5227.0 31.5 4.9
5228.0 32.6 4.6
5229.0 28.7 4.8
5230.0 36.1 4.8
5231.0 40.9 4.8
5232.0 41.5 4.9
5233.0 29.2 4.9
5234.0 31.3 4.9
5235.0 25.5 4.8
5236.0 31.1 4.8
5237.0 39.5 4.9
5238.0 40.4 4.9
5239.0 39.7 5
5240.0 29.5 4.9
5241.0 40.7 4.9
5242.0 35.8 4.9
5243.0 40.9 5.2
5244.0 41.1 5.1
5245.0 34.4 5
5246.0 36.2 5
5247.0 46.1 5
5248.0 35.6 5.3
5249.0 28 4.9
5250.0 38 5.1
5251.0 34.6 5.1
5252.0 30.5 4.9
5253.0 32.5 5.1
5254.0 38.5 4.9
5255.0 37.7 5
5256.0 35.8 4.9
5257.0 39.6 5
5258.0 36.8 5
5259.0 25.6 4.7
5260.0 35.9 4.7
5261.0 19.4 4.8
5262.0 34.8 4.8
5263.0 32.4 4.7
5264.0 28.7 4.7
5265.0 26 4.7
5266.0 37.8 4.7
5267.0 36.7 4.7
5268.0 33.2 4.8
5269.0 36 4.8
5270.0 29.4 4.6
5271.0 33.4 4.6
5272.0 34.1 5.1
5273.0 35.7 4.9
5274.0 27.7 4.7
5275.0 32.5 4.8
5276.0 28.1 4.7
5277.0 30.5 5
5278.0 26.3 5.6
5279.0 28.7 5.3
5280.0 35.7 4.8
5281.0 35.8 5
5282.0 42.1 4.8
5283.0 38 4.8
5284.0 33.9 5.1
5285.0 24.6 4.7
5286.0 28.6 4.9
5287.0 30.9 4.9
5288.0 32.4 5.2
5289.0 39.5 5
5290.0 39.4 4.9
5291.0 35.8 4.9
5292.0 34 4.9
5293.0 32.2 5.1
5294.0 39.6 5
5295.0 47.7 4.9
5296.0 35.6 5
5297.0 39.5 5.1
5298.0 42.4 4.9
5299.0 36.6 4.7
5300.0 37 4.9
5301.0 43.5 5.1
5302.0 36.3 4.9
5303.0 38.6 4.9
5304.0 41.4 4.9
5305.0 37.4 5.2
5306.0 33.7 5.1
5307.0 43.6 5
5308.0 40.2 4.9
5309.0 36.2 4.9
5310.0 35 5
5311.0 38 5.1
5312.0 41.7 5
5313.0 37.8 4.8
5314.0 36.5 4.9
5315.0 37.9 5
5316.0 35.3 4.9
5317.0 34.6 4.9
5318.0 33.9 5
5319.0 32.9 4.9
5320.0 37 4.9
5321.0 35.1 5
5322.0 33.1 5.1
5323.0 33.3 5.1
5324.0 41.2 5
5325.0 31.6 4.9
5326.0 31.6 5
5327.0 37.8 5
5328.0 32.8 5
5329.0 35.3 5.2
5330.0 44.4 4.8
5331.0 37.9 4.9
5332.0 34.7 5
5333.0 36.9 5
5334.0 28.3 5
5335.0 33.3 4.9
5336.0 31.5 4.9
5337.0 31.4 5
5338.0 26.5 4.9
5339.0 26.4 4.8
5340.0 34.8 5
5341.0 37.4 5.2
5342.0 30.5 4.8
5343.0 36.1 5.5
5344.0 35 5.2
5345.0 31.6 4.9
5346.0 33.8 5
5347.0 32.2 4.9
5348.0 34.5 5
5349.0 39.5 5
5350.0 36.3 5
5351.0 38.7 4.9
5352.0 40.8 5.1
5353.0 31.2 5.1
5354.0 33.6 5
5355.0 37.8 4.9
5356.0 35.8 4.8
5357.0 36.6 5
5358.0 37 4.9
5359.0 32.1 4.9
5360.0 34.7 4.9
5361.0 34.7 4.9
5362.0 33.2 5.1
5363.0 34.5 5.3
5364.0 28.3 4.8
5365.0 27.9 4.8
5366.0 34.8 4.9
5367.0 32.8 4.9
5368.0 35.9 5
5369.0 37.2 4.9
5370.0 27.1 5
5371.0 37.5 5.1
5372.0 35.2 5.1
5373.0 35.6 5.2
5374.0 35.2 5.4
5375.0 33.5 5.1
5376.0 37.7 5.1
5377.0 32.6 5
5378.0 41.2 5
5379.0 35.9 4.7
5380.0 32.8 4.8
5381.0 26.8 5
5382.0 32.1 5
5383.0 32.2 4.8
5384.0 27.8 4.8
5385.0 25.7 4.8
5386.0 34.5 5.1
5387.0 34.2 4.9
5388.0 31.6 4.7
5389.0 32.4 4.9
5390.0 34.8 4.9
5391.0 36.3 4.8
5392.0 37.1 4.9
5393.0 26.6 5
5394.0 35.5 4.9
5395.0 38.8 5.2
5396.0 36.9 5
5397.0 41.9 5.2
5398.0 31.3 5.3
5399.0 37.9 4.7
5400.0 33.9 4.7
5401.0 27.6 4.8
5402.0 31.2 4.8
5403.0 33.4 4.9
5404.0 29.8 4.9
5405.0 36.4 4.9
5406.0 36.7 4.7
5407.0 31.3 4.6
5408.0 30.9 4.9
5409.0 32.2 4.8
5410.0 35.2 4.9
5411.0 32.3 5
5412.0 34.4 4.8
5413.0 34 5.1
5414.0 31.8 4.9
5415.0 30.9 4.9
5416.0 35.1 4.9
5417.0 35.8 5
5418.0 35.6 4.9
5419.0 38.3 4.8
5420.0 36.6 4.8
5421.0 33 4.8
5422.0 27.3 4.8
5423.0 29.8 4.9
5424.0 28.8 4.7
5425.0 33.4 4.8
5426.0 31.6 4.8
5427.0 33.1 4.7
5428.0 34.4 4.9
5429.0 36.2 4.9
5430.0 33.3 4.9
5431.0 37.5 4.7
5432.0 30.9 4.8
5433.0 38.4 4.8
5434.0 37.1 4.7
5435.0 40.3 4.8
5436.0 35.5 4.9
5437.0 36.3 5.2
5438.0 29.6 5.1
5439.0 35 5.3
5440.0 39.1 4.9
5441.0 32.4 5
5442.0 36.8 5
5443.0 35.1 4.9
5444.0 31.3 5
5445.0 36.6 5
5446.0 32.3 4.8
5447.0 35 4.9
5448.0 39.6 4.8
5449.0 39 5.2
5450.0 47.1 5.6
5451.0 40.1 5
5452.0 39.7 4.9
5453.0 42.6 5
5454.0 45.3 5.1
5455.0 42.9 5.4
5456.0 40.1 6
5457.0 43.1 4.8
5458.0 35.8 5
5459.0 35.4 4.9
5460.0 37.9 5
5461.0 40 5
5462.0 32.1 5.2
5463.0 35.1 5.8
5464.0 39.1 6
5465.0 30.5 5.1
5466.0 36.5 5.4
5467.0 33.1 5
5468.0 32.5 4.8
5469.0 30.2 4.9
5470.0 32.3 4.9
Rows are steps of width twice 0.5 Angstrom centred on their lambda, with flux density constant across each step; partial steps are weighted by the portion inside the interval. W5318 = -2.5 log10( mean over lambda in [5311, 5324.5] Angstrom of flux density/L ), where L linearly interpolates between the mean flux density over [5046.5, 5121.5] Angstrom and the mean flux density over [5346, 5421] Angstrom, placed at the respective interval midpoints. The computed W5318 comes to -0.10 mag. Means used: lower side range 28.8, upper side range 34.1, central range 36.2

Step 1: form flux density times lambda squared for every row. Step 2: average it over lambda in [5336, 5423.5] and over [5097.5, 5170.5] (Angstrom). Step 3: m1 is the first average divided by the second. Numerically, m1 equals 1.2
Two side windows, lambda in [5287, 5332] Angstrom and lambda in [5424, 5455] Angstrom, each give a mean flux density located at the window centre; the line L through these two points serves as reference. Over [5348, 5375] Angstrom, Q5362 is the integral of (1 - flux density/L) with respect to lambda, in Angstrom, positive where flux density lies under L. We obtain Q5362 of 1.55 Angstrom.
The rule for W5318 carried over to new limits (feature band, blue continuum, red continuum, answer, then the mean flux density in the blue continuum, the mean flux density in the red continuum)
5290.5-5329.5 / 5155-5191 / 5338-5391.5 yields -0.11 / 32.3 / 33.9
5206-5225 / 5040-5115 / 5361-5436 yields 0.00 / 28.9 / 33.7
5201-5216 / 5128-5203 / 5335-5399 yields 0.11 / 32.1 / 33.9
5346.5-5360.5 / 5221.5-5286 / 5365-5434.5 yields -0.06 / 33.9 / 33.7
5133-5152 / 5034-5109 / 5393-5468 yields -0.11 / 28.3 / 35.3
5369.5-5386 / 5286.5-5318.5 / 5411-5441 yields 0.08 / 37.6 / 34.2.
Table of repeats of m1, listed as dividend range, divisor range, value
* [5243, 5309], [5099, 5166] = 1.22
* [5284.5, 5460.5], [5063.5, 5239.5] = 1.22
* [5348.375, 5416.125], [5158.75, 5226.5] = 1.15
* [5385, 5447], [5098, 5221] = 1.22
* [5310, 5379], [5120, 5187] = 1.19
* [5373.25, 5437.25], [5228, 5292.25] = 1.05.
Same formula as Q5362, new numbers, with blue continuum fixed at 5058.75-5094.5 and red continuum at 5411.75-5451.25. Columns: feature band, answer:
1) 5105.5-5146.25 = 1.2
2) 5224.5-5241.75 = -1.4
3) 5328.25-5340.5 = 0.0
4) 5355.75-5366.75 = 0.1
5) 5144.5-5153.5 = -0.4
